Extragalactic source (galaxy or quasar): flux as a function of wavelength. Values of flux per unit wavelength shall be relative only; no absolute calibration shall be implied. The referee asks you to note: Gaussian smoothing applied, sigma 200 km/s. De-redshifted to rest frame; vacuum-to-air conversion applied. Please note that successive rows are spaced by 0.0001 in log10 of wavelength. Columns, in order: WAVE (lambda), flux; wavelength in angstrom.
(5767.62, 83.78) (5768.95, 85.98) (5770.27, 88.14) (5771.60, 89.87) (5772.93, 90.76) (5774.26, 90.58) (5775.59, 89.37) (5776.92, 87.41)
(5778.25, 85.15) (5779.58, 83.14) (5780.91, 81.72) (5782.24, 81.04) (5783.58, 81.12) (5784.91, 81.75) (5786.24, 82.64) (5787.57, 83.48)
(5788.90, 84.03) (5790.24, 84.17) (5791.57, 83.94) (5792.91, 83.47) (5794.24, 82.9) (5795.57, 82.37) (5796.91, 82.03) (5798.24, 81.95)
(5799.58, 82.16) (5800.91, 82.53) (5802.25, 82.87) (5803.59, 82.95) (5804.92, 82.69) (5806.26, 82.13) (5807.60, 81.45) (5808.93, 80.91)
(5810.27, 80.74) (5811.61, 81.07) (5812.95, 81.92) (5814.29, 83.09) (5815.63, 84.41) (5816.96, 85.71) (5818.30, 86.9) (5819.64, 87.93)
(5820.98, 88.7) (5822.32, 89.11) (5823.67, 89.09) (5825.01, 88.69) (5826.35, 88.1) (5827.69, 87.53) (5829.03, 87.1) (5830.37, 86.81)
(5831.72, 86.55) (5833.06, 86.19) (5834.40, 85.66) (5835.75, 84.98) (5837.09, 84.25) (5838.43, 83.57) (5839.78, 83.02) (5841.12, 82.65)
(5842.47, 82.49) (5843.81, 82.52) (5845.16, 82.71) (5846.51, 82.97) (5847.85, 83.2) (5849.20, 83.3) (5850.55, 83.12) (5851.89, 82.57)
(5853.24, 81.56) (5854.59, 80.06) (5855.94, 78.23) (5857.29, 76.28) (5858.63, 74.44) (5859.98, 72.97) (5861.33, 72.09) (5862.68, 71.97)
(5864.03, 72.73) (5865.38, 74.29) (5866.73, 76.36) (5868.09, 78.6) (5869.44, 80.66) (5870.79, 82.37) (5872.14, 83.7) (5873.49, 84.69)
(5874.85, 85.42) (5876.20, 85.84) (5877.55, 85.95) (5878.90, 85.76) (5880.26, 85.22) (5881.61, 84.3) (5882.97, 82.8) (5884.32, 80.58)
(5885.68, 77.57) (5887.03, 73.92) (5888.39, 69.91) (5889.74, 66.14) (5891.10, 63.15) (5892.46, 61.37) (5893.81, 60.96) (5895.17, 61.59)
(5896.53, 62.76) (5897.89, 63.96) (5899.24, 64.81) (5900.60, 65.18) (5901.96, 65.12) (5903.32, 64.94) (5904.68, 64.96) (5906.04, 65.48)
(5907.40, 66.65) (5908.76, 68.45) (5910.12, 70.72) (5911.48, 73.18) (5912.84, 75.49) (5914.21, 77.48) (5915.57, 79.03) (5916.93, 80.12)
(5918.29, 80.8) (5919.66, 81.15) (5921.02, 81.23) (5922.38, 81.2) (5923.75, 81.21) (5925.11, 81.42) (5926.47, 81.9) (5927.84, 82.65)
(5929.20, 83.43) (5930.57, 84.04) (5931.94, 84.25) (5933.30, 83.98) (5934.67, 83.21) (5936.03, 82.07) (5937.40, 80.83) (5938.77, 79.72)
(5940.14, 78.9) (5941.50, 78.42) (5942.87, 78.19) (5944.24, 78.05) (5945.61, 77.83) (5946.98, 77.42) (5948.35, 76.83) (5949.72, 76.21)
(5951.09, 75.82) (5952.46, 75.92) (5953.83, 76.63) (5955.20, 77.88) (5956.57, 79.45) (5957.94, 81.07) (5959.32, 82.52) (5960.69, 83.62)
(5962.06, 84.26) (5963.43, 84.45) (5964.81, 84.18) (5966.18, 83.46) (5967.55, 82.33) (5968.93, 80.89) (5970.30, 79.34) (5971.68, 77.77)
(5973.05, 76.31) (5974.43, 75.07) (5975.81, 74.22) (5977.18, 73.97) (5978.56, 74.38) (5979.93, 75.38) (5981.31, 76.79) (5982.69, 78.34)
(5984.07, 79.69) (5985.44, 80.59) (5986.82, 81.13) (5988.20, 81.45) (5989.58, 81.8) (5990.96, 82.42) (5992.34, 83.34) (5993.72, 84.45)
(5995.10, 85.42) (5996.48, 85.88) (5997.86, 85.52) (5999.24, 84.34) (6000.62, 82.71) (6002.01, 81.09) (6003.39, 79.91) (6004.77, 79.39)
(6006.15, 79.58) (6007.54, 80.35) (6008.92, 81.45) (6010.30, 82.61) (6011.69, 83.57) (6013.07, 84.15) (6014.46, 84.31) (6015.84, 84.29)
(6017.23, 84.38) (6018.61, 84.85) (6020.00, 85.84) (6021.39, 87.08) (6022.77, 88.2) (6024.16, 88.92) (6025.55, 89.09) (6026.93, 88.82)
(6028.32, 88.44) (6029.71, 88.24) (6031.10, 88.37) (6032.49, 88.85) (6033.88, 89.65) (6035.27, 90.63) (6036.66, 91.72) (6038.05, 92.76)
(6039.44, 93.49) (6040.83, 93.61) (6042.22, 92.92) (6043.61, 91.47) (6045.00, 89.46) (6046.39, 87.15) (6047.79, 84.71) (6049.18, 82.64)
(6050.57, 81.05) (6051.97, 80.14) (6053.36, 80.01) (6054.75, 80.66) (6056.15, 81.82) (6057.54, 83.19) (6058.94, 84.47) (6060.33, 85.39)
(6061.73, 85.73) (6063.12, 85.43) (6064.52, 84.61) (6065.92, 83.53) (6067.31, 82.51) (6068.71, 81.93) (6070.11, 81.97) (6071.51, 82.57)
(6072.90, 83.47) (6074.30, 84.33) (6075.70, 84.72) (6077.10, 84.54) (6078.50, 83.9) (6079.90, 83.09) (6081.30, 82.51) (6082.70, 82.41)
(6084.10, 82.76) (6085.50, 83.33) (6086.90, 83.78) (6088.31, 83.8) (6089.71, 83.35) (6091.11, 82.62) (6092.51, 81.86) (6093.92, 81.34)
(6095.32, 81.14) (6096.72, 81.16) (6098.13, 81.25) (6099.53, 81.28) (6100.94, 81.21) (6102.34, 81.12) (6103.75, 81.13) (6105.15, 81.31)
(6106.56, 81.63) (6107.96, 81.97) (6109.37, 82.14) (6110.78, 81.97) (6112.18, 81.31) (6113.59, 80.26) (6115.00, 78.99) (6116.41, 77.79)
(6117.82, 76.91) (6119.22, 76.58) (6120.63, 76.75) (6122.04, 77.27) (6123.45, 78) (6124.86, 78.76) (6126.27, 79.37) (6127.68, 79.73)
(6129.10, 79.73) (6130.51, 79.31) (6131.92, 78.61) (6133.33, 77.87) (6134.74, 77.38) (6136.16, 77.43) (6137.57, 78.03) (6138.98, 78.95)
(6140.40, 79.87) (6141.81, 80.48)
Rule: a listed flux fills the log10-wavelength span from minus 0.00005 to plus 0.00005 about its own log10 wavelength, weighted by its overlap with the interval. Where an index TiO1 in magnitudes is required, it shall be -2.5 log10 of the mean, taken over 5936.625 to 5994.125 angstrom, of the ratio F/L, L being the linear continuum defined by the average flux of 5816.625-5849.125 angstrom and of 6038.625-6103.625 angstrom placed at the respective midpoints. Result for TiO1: 0.07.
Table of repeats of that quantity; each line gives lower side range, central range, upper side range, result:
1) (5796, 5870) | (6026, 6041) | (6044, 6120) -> -0.099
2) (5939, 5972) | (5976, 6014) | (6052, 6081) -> -0.001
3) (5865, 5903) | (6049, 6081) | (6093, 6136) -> -0.060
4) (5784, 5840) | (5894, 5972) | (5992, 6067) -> 0.107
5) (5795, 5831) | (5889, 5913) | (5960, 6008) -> 0.248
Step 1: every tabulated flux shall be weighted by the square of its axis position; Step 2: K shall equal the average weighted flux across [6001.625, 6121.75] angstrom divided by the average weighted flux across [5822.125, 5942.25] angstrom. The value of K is 1.1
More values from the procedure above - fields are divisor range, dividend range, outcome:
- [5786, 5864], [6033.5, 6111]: 1.10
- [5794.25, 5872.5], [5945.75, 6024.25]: 1.04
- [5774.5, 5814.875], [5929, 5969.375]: 1.02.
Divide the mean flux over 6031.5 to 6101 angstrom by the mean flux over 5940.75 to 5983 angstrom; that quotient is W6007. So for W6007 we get 1.08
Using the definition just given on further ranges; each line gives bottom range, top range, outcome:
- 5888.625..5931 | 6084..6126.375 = 1.12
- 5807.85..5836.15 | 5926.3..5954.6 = 0.93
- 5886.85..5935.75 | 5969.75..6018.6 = 1.10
